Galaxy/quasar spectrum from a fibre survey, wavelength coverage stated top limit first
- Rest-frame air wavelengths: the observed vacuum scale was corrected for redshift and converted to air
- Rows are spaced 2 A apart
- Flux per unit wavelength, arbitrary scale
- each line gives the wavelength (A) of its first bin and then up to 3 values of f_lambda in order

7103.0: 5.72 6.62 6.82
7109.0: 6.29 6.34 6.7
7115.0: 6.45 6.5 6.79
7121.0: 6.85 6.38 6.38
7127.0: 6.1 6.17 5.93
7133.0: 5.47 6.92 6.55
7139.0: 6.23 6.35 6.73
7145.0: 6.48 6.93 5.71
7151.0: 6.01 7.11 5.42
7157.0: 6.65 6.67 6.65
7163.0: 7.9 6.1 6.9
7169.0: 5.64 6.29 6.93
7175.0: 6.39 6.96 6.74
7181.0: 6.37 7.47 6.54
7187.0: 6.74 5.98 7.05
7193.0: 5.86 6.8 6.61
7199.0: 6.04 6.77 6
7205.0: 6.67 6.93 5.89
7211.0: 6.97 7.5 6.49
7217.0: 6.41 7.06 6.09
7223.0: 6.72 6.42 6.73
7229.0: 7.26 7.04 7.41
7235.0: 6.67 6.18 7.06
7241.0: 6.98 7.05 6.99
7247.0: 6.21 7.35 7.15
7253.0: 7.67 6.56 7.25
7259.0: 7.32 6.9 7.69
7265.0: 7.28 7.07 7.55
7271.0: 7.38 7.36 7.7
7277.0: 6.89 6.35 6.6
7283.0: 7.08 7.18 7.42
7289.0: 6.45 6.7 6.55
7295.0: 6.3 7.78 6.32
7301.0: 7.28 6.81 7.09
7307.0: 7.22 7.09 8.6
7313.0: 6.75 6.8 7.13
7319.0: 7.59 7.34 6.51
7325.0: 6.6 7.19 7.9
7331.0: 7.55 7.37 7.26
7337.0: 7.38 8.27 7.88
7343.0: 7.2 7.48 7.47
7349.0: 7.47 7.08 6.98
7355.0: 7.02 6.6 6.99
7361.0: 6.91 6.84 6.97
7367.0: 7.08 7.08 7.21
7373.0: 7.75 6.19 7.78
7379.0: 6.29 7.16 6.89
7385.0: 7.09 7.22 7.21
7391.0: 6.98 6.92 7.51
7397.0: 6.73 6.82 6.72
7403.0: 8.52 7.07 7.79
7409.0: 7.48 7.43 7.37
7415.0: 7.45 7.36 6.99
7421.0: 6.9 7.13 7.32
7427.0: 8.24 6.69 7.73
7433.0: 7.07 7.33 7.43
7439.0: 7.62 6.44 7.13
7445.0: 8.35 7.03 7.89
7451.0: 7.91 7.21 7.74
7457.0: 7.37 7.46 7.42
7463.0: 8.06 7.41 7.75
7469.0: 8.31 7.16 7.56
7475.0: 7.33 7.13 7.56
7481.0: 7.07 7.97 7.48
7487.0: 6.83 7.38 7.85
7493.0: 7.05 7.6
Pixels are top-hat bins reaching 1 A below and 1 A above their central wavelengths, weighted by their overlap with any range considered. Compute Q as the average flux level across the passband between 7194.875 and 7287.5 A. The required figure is 6.91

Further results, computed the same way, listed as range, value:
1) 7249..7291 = 7.14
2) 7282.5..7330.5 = 7.07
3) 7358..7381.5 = 7.02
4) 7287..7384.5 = 7.13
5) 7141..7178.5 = 6.52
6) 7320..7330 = 7.11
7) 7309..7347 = 7.37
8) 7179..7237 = 6.65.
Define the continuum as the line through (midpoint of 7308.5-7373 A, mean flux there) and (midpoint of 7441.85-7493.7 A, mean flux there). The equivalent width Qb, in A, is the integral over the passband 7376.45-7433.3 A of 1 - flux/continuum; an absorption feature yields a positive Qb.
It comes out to 1.1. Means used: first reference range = 7.25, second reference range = 7.52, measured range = 7.23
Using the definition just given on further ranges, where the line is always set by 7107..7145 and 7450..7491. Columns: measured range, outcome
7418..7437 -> 0.3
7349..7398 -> 1.2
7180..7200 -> 0.2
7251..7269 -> -1.0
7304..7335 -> -1.0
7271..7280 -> -0.3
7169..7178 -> 0.0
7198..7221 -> 0.3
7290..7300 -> 0.3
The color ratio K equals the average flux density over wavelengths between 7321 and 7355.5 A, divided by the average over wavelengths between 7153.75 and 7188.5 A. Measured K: 1.11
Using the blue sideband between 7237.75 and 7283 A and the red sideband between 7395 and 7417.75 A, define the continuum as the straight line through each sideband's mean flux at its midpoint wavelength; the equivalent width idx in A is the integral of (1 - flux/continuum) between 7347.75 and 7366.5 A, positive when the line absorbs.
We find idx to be 0.7 A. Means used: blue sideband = 7.1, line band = 6.99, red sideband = 7.35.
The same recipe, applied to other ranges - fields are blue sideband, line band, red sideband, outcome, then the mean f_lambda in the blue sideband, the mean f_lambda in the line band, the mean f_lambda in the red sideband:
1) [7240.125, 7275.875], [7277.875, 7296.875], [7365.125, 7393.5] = 1.0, 7.19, 6.79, 7.06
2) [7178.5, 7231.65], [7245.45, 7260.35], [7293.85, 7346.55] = -0.4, 6.63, 7.07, 7.26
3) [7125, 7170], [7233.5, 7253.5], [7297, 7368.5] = -0.3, 6.39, 6.92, 7.21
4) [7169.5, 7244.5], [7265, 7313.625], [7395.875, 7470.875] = -0.9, 6.67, 7.07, 7.42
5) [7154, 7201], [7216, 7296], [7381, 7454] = -1.8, 6.56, 6.95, 7.3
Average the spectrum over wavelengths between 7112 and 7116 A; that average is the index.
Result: 6.58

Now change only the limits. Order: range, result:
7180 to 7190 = 6.62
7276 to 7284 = 6.73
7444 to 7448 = 7.69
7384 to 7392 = 7.12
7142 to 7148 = 6.71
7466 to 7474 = 7.7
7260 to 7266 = 7.29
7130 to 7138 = 6.22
